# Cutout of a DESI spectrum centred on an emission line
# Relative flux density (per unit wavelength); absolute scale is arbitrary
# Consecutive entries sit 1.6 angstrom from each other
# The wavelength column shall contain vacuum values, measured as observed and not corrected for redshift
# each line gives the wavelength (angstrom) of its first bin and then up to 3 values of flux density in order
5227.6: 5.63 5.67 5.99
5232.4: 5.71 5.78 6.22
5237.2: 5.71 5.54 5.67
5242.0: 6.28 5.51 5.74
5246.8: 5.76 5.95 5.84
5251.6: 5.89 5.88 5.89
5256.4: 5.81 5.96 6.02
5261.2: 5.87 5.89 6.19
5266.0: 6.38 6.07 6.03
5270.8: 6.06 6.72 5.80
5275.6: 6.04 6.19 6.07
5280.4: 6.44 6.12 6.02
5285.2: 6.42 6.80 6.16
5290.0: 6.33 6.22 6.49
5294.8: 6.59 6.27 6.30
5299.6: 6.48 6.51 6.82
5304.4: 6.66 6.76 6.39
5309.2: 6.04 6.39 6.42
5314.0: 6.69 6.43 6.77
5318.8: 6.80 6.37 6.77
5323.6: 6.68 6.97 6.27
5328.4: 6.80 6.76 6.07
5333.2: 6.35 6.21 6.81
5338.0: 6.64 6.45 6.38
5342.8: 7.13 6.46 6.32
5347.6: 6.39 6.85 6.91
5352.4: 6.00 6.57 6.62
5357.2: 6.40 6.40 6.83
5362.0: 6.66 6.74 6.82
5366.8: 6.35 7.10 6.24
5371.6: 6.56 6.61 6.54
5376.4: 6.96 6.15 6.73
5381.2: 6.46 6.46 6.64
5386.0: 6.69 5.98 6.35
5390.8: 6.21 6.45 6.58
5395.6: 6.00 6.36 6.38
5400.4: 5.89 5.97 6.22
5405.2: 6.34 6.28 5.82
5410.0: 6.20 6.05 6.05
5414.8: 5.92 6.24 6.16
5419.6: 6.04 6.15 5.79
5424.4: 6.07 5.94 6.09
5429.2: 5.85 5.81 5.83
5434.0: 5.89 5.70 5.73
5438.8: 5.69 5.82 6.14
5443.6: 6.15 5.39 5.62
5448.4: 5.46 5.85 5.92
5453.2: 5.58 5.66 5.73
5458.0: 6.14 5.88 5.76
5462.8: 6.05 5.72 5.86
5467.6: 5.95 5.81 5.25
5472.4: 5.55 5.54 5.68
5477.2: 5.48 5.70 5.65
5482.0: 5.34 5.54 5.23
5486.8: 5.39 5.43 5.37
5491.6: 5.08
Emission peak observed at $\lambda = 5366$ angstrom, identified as C III] 1909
